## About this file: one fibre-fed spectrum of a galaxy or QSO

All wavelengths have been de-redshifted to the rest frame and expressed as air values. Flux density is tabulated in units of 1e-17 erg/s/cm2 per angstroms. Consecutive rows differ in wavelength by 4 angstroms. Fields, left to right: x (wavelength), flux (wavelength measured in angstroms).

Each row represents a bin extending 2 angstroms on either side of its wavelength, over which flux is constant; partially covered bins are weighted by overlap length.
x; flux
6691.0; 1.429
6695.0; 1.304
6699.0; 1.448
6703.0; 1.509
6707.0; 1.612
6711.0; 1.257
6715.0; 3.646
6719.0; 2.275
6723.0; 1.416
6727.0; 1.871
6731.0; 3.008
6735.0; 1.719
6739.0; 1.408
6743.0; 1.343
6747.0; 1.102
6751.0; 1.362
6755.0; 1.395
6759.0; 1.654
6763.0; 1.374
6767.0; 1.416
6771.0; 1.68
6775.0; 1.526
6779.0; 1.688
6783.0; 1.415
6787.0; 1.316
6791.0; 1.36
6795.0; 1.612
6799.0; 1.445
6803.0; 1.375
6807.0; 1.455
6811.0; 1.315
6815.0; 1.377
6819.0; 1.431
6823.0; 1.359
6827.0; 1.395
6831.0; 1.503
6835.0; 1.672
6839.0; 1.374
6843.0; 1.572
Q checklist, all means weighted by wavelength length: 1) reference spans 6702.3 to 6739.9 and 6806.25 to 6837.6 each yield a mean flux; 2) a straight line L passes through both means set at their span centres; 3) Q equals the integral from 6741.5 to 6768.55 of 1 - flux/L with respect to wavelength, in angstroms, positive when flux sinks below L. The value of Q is 6.5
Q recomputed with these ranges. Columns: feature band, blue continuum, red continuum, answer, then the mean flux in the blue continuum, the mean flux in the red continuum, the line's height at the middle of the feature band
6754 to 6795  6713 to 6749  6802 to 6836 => 5.09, 1.98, 1.43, 1.7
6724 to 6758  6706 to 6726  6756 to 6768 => 2.16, 2.05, 1.48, 1.74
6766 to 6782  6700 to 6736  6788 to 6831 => 0.71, 2.03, 1.41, 1.65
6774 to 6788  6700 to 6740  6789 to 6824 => 0.76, 1.97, 1.42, 1.58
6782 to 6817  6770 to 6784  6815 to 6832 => 2.13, 1.58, 1.41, 1.5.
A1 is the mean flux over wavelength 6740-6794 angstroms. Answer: 1.44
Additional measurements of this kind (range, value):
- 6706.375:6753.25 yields 1.84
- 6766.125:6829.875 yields 1.45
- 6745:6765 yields 1.38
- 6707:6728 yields 2.06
